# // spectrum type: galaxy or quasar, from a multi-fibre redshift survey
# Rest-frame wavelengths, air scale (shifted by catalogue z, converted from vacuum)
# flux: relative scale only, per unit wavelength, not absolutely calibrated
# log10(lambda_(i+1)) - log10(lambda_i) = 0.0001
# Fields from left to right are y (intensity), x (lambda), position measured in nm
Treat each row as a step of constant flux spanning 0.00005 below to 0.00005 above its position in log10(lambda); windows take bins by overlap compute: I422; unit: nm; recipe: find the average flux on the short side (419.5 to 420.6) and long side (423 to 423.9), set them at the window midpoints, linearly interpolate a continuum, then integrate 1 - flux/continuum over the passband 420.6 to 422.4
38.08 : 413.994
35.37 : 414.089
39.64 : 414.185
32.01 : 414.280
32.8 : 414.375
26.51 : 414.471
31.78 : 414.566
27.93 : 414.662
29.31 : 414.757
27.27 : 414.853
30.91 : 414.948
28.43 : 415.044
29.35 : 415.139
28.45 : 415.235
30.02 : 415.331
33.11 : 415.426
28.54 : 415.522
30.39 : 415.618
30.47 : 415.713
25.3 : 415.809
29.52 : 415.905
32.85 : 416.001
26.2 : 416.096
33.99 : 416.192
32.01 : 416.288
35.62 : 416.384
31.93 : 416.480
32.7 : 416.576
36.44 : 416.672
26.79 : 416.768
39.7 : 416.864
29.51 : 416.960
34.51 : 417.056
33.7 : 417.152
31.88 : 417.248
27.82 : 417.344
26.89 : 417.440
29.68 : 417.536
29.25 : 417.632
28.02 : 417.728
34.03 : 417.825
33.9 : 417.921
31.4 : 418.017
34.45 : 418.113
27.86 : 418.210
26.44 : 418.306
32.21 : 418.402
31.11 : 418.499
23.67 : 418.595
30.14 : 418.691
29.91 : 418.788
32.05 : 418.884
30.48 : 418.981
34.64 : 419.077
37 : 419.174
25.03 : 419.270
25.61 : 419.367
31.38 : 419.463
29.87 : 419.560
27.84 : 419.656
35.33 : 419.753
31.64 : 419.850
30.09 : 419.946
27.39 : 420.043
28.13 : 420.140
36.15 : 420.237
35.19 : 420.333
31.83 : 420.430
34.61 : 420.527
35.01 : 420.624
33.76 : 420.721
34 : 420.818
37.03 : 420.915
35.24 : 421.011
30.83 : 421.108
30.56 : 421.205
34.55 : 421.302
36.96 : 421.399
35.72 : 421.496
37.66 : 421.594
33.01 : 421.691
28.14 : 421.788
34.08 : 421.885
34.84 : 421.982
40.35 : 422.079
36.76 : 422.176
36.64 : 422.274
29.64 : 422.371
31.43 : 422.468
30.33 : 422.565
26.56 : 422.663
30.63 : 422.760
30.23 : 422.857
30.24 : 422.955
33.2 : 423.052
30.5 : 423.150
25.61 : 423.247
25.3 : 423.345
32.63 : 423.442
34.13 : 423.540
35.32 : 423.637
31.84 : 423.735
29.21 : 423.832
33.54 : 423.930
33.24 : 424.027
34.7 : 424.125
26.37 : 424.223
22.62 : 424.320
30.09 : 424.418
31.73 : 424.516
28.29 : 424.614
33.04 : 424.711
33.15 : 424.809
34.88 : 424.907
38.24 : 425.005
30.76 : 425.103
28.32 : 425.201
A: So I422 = -0.18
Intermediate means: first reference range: 31.7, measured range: 34.5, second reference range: 30.9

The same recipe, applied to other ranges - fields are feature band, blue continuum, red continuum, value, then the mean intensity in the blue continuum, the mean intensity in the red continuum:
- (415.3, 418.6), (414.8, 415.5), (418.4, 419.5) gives -0.126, 29.6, 30.2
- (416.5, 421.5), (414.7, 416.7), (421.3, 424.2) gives -0.040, 30.5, 32.5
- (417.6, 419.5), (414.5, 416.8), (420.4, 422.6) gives 0.105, 30.4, 34.1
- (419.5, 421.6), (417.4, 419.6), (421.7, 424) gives -0.139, 30.2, 31.8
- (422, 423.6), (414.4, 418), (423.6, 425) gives -0.014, 30.7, 31.5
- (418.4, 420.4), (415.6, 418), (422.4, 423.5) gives -0.002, 31.3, 29.7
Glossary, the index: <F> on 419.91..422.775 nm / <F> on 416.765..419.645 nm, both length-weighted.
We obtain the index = 1.1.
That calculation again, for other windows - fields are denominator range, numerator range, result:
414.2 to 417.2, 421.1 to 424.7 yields 1.03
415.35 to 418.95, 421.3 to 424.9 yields 1.03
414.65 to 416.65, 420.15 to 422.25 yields 1.14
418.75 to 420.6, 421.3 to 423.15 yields 1.06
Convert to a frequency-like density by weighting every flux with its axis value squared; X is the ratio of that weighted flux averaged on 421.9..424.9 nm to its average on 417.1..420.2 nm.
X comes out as 1.06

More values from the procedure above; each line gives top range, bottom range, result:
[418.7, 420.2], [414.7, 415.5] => 1.05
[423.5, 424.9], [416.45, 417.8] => 1.03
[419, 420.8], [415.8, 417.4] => 1.01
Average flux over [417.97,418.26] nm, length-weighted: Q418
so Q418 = 31.2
